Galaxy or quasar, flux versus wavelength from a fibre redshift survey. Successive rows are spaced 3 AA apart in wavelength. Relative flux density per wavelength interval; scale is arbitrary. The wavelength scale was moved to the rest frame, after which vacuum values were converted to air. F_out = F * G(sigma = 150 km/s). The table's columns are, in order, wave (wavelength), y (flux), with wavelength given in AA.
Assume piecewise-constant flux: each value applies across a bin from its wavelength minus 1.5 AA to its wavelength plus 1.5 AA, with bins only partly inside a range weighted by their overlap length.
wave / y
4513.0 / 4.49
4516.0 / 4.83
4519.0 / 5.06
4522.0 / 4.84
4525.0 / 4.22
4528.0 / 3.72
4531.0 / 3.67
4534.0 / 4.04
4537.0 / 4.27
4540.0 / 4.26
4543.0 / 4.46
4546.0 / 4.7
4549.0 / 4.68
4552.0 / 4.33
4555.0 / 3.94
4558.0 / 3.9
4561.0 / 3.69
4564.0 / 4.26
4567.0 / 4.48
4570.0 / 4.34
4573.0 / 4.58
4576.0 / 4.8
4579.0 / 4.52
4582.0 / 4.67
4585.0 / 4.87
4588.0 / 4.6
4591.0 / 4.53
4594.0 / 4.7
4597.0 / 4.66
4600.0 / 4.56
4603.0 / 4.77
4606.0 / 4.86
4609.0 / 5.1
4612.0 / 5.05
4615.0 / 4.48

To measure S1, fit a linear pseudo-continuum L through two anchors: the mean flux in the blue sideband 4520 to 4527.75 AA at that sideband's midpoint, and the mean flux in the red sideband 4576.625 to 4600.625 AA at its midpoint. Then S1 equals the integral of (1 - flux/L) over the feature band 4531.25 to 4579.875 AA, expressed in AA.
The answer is 2.5 AA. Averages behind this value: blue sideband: 4.43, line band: 4.31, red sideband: 4.65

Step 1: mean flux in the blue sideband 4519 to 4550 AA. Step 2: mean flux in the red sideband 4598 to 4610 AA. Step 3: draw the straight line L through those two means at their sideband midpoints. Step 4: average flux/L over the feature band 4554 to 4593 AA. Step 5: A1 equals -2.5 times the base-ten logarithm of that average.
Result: 0.04 mag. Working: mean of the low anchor 4.32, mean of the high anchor 4.8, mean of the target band 4.41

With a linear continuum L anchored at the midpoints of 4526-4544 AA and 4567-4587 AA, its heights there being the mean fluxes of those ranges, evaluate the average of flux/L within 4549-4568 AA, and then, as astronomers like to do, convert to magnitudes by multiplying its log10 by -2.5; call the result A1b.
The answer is 0.06 mag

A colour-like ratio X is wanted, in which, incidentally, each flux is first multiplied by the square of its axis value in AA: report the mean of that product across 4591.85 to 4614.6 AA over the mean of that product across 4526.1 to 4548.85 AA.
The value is 1.18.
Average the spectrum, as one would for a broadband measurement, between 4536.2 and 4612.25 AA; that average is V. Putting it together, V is 4.52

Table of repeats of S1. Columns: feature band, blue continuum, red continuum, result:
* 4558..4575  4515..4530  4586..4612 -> 1.4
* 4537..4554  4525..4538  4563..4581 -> -1.3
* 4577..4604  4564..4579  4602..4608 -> 0.3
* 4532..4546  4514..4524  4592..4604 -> 1.5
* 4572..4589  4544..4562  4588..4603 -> -0.7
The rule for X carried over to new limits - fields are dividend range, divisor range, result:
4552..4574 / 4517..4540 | 0.99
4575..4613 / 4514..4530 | 1.09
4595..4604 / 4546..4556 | 1.08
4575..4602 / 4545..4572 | 1.11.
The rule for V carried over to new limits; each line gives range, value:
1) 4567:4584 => 4.58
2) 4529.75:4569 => 4.21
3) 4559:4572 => 4.2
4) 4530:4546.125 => 4.21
